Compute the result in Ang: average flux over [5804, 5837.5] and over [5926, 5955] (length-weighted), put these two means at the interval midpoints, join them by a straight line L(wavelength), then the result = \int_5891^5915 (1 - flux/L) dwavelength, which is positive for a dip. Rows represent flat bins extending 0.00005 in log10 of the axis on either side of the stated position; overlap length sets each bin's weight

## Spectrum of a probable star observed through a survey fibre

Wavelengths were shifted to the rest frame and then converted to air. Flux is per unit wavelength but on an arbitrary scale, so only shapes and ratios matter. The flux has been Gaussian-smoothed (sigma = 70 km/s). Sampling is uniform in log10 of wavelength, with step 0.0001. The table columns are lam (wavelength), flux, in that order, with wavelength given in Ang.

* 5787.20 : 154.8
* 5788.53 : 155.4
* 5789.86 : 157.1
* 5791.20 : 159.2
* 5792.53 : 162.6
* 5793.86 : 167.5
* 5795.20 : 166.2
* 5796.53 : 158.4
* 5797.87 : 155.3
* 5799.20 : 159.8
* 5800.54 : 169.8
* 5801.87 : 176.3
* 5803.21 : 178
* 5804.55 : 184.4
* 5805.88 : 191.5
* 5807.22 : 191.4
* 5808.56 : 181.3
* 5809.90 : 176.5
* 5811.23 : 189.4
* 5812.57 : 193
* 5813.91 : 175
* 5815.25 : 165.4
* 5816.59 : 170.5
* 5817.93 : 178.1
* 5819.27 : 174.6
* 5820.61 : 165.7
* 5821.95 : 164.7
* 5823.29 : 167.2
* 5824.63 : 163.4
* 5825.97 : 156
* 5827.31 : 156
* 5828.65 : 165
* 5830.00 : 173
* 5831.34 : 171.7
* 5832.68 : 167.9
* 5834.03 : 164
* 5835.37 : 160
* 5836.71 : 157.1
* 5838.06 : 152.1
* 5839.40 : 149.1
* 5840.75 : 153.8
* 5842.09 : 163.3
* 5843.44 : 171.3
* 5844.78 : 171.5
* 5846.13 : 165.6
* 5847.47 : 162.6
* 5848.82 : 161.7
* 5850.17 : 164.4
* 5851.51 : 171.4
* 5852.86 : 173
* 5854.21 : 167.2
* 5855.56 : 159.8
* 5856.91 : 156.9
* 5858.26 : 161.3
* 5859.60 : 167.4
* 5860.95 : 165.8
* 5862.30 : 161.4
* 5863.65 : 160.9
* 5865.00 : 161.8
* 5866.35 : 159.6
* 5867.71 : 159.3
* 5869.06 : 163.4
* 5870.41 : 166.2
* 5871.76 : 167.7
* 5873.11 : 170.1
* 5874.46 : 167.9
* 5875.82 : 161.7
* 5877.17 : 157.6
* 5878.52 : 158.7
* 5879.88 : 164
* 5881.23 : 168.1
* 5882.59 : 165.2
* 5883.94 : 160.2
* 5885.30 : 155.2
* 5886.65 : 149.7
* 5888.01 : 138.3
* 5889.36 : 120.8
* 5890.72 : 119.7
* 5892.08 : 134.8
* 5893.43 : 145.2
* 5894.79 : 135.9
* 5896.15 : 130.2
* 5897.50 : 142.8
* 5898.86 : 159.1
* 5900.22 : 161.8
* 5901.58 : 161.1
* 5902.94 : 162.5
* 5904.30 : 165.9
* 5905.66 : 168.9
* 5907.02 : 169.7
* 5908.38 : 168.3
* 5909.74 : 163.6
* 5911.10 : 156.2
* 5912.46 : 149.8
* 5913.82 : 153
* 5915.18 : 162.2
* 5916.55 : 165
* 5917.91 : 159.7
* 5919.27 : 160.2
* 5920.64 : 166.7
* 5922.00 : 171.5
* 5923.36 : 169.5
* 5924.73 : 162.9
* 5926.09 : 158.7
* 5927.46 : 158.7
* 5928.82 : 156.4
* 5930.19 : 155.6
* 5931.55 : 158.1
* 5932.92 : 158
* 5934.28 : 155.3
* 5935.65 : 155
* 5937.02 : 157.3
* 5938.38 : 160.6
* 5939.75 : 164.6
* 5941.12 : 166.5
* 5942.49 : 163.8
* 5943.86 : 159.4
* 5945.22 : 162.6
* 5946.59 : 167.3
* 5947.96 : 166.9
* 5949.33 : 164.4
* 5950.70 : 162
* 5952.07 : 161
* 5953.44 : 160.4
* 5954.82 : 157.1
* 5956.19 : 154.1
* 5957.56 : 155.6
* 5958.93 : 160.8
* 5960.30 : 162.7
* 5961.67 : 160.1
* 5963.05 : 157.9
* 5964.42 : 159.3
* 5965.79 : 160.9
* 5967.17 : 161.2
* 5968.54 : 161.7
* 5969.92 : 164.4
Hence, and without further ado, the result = 1.4 Ang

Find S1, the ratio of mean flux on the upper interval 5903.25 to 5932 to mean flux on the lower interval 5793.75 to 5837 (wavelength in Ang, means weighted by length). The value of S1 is 0.9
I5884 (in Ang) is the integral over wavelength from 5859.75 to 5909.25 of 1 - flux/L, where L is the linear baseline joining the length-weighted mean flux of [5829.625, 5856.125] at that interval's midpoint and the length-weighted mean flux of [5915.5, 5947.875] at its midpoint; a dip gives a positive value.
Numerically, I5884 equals 1.9 Ang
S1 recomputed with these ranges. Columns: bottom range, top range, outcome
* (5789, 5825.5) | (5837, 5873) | 0.95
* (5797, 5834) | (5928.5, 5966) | 0.93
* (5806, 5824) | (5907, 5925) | 0.92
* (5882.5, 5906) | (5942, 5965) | 1.09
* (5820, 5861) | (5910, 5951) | 0.98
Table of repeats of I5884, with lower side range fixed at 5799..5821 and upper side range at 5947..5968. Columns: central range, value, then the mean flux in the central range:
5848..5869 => 1.1 Ang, 163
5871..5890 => 1.4 Ang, 158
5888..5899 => 2.2 Ang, 135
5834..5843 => 0.9 Ang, 157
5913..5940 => 0.6 Ang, 160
